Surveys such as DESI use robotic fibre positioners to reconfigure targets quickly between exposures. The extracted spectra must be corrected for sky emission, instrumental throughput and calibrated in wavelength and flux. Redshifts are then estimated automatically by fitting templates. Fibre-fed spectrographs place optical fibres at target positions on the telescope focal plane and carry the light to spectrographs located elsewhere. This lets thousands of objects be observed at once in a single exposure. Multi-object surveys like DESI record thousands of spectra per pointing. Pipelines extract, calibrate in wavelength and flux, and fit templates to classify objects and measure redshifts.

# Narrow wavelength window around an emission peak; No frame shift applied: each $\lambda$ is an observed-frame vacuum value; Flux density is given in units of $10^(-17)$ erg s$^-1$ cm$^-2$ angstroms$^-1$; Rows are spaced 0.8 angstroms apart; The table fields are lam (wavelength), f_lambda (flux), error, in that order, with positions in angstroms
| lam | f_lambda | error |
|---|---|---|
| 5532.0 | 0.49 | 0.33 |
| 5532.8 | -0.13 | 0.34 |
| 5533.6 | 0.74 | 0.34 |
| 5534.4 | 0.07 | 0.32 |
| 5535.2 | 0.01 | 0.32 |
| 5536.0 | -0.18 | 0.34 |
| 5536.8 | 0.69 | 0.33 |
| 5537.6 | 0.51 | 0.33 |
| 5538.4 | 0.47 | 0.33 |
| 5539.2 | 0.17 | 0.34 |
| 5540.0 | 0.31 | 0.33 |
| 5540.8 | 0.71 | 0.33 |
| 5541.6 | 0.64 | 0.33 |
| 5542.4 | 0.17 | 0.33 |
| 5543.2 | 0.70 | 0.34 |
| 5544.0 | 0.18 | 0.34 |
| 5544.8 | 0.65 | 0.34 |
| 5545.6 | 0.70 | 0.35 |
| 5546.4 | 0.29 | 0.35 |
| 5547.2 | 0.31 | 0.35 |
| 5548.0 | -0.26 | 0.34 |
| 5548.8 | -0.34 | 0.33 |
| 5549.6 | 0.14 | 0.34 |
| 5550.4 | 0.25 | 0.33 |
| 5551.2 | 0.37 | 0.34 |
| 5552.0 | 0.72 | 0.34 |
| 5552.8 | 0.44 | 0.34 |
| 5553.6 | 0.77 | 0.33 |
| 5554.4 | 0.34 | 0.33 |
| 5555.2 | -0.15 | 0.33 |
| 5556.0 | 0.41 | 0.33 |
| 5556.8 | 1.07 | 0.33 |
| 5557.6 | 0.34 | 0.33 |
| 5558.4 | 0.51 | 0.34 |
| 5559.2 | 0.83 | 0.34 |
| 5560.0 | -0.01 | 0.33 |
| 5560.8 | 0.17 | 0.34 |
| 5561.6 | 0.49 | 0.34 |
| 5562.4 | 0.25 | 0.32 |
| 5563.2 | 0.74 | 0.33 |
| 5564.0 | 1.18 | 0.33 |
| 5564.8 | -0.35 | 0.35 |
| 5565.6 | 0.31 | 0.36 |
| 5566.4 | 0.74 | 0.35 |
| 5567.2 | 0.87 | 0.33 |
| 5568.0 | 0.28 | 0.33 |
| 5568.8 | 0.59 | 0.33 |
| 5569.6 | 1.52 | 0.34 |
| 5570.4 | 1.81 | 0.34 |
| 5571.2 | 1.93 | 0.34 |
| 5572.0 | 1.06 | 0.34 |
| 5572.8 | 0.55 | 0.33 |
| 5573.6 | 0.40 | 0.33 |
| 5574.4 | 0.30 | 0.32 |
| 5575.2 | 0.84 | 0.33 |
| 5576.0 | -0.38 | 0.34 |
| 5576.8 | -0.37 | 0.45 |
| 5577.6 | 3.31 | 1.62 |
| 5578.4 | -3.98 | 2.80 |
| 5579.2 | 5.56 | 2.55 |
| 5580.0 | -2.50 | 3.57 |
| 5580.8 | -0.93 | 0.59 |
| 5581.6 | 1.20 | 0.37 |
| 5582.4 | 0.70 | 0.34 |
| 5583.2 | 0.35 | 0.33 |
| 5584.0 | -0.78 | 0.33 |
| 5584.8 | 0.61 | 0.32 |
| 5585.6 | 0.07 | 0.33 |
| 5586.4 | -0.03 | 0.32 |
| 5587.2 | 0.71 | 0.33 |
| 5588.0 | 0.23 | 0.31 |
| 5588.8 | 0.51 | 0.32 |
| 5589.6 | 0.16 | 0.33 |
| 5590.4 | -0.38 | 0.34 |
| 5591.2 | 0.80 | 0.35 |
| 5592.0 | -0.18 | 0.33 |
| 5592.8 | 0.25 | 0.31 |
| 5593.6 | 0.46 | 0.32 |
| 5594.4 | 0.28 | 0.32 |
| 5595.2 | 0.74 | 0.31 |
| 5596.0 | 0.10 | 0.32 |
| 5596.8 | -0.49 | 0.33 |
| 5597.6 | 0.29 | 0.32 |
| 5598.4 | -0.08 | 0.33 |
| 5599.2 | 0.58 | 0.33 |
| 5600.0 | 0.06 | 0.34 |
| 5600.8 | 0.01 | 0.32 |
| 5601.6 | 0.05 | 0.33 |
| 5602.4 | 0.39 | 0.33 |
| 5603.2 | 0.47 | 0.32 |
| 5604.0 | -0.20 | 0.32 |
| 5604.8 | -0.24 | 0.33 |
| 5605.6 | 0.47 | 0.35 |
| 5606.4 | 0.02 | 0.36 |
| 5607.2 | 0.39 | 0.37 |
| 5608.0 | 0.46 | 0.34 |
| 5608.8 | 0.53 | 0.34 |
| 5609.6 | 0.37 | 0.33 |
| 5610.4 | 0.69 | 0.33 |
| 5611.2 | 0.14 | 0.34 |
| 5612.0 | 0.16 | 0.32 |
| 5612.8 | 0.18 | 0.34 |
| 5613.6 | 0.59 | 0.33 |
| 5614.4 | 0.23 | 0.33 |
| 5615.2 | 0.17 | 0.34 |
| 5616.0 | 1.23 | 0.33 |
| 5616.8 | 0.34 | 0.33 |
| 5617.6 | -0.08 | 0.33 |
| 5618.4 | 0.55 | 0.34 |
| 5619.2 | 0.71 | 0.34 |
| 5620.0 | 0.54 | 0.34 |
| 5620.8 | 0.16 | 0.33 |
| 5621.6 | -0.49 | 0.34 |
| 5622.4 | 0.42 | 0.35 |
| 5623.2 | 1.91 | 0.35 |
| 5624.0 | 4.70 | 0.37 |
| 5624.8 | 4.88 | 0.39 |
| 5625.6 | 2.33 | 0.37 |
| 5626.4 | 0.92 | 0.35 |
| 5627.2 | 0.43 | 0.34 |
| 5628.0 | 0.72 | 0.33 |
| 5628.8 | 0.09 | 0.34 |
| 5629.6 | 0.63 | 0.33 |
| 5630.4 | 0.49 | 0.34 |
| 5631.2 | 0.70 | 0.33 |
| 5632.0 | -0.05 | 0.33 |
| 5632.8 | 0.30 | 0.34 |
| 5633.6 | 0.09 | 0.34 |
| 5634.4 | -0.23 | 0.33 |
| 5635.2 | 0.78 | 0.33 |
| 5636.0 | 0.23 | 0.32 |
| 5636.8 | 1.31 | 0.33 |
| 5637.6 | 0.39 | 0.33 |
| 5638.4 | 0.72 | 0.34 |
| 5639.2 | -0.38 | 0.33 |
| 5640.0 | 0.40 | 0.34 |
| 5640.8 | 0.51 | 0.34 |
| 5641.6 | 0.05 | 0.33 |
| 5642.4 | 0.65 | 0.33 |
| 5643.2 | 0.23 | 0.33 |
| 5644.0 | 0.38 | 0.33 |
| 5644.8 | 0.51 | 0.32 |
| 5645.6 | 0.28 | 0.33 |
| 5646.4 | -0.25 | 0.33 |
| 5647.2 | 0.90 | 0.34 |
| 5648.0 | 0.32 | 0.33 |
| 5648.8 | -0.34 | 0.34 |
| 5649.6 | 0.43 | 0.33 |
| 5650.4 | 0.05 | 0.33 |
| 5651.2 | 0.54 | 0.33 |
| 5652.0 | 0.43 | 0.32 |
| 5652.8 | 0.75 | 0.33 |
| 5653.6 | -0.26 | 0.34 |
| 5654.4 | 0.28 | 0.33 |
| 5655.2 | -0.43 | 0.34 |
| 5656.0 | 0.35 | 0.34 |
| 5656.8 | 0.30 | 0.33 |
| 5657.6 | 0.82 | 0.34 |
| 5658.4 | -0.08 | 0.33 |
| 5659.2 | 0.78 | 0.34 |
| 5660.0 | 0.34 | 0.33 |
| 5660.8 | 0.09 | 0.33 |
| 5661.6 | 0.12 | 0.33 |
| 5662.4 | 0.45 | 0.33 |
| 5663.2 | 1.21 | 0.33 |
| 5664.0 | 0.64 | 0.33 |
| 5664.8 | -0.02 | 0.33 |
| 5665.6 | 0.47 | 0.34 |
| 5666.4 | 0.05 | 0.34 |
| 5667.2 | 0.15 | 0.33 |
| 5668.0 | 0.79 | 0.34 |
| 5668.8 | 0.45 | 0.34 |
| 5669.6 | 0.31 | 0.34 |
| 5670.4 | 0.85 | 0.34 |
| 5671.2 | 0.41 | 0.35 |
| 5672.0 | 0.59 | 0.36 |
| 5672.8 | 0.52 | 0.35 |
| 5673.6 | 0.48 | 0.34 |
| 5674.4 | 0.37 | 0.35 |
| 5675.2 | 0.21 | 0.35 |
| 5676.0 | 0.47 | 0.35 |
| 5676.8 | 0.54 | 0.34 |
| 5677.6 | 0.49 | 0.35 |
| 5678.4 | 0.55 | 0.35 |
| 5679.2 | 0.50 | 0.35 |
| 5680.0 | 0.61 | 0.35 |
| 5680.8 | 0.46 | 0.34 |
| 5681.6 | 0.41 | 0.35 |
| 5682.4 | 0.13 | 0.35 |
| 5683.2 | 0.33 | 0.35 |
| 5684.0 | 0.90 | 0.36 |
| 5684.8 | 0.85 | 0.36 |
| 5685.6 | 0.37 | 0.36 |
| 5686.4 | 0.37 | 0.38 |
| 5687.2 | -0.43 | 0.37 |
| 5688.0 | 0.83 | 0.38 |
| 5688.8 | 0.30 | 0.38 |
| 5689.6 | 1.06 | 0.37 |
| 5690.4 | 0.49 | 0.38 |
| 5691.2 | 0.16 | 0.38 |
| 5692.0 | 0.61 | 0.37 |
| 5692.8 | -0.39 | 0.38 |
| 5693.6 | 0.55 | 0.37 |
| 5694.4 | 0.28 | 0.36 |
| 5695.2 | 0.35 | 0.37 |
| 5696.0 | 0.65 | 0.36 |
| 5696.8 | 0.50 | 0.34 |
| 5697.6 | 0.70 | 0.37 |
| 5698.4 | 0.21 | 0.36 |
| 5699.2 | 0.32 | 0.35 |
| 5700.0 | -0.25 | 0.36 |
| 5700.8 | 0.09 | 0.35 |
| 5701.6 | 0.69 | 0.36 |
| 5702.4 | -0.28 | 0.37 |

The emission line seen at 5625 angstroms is [O III]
